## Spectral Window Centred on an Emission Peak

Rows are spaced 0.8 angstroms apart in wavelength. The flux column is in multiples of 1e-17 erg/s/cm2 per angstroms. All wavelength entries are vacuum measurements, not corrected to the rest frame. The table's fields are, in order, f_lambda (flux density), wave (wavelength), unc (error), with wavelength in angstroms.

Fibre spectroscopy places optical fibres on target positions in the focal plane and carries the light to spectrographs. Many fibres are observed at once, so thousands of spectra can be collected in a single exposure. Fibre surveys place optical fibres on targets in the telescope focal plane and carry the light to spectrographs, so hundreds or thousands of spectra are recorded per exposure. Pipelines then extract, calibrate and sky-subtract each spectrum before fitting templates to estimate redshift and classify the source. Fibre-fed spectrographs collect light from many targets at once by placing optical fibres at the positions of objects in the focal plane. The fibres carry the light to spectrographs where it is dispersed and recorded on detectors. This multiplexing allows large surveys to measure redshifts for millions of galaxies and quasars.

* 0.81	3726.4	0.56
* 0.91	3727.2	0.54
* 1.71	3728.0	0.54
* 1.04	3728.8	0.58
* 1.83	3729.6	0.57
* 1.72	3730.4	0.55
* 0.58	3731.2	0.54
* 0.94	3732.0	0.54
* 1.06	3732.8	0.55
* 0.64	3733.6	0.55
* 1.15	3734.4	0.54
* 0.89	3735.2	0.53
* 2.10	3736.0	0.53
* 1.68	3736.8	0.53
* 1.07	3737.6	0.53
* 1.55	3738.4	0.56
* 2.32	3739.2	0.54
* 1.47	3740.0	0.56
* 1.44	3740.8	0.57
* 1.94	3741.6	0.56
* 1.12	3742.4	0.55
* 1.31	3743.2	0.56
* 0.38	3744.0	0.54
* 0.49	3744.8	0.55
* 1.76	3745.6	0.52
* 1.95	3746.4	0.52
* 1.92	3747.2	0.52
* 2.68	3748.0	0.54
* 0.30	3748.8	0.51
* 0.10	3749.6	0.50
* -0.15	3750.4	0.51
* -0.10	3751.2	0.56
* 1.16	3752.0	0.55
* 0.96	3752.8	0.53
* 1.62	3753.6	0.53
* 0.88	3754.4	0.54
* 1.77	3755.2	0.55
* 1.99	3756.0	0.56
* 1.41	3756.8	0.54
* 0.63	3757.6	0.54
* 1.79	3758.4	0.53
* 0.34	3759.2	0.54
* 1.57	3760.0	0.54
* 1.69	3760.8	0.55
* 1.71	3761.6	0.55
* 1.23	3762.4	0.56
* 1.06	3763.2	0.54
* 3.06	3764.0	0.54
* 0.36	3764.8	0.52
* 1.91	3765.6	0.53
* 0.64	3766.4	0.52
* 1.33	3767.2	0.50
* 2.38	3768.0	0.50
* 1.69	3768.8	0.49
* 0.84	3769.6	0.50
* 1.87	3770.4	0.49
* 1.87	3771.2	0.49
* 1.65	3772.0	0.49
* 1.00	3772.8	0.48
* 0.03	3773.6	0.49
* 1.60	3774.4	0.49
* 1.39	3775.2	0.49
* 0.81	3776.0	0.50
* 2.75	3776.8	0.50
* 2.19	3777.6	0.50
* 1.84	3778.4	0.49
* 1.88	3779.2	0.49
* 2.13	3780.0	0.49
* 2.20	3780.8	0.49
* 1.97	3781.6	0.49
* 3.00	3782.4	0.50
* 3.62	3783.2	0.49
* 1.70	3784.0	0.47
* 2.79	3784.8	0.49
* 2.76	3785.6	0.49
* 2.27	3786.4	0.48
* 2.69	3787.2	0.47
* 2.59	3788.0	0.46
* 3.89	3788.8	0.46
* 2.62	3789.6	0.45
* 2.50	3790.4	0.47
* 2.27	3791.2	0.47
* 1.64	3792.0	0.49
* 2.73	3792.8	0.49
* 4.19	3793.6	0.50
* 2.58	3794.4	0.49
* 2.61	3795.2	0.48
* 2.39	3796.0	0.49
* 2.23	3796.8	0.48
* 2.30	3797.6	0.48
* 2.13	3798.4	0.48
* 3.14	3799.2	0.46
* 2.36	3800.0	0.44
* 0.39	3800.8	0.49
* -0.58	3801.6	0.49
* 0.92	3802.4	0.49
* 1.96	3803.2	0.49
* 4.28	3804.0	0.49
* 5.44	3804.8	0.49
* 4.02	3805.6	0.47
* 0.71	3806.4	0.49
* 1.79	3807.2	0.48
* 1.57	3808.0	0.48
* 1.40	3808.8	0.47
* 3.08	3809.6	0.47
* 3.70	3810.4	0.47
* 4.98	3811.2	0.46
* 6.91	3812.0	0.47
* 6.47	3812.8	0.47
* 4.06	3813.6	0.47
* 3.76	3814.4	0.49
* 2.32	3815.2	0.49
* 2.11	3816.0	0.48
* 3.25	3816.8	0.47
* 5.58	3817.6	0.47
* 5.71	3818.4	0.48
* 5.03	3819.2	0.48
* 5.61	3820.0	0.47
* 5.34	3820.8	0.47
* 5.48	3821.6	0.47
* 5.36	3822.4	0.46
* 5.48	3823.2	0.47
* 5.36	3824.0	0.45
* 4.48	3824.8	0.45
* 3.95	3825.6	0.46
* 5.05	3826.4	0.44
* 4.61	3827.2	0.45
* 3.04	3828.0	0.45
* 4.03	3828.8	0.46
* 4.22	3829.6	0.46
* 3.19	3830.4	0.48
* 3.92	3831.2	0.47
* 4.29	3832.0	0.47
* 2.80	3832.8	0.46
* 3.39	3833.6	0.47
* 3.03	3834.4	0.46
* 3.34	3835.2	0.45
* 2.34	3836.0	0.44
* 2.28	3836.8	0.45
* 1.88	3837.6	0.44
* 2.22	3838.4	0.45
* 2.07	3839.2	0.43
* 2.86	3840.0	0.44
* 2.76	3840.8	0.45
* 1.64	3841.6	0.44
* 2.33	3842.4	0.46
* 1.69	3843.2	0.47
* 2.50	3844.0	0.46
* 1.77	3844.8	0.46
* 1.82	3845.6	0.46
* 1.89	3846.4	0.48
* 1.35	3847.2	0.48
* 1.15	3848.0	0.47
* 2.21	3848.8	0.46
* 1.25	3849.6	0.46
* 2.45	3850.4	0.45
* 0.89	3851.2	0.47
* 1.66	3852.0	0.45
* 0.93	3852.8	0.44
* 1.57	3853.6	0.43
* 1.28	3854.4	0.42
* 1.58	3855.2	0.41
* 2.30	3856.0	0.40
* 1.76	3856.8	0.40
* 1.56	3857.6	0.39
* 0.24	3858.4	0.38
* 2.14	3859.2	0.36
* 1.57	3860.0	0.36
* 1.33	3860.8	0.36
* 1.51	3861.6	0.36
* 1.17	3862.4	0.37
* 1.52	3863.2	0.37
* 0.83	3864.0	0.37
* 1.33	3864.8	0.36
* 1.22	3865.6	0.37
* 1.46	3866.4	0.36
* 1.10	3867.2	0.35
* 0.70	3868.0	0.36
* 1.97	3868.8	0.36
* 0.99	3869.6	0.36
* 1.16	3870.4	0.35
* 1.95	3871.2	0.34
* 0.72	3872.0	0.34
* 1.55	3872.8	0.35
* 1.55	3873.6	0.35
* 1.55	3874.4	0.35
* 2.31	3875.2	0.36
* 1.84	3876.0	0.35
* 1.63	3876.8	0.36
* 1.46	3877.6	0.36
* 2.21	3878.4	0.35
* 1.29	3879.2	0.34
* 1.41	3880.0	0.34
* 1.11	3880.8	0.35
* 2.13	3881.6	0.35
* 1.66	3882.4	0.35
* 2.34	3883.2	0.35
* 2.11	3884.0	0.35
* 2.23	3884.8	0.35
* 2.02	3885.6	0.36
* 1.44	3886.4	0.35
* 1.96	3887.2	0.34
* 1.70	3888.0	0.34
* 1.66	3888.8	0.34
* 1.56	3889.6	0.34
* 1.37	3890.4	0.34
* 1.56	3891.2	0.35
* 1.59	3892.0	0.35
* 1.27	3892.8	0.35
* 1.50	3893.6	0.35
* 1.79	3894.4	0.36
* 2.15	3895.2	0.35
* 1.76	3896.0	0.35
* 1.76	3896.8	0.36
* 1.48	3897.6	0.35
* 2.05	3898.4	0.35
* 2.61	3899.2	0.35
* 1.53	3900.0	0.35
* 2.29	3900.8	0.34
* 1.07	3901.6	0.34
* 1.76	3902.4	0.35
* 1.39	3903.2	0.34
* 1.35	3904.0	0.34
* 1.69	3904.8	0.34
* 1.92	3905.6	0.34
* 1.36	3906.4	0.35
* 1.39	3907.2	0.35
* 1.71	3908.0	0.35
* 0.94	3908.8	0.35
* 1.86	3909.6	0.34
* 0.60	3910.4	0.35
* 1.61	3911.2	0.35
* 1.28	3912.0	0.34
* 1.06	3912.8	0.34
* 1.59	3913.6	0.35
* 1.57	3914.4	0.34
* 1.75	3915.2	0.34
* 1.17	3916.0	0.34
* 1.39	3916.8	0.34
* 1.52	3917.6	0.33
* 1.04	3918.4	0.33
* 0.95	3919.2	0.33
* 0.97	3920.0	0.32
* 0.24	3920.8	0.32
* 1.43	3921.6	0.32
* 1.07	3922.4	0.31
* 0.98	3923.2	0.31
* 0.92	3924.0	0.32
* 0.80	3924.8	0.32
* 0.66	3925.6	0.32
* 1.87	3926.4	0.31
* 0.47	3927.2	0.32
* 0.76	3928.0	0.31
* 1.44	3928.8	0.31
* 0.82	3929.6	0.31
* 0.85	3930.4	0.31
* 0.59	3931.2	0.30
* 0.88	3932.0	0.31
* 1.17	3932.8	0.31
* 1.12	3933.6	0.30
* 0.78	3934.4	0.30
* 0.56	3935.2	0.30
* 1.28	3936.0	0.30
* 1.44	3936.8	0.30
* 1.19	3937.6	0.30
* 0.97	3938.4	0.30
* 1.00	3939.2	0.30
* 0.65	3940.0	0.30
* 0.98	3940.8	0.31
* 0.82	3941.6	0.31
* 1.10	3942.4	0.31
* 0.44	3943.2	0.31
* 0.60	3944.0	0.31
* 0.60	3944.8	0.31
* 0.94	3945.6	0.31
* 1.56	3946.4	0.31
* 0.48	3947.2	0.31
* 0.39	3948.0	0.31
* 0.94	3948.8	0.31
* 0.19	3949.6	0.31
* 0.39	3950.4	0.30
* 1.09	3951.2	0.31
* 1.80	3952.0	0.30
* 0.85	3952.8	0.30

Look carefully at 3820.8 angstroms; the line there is Lyman alpha 1216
